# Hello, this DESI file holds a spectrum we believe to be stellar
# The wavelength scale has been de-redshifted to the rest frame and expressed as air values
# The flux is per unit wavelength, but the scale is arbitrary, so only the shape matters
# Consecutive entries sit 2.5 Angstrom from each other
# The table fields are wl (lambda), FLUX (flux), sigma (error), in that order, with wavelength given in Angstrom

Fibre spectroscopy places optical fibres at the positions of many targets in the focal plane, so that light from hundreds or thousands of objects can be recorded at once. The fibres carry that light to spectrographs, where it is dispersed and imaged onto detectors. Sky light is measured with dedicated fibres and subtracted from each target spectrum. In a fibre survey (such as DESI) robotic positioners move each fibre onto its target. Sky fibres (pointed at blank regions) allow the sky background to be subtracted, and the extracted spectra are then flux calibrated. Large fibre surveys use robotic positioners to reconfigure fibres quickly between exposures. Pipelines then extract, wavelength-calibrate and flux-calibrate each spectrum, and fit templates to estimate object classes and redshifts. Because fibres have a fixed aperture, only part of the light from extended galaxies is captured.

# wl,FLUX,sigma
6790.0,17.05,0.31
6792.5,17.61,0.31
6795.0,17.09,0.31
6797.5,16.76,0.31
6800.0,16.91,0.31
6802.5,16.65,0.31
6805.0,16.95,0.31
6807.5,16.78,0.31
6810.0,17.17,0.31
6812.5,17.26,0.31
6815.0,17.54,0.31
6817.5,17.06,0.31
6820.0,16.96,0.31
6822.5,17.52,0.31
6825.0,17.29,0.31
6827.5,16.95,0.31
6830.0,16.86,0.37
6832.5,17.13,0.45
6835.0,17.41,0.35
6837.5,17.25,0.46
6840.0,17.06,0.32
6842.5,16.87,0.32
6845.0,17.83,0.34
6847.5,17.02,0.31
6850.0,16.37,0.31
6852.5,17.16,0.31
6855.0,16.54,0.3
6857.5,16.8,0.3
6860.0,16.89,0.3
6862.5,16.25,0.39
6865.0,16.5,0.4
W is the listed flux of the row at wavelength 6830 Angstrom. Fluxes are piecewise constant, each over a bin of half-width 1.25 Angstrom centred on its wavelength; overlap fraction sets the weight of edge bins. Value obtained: 16.86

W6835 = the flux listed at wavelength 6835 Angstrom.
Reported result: 17.41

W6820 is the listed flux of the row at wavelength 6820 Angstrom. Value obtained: 16.96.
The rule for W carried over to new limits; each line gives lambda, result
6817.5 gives 17.06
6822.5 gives 17.52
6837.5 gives 17.25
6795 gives 17.09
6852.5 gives 17.16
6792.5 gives 17.61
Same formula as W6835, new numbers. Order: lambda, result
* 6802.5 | 16.65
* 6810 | 17.17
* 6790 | 17.05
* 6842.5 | 16.87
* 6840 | 17.06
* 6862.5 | 16.25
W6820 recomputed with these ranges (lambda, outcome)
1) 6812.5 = 17.26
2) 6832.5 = 17.13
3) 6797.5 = 16.76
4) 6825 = 17.29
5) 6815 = 17.54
